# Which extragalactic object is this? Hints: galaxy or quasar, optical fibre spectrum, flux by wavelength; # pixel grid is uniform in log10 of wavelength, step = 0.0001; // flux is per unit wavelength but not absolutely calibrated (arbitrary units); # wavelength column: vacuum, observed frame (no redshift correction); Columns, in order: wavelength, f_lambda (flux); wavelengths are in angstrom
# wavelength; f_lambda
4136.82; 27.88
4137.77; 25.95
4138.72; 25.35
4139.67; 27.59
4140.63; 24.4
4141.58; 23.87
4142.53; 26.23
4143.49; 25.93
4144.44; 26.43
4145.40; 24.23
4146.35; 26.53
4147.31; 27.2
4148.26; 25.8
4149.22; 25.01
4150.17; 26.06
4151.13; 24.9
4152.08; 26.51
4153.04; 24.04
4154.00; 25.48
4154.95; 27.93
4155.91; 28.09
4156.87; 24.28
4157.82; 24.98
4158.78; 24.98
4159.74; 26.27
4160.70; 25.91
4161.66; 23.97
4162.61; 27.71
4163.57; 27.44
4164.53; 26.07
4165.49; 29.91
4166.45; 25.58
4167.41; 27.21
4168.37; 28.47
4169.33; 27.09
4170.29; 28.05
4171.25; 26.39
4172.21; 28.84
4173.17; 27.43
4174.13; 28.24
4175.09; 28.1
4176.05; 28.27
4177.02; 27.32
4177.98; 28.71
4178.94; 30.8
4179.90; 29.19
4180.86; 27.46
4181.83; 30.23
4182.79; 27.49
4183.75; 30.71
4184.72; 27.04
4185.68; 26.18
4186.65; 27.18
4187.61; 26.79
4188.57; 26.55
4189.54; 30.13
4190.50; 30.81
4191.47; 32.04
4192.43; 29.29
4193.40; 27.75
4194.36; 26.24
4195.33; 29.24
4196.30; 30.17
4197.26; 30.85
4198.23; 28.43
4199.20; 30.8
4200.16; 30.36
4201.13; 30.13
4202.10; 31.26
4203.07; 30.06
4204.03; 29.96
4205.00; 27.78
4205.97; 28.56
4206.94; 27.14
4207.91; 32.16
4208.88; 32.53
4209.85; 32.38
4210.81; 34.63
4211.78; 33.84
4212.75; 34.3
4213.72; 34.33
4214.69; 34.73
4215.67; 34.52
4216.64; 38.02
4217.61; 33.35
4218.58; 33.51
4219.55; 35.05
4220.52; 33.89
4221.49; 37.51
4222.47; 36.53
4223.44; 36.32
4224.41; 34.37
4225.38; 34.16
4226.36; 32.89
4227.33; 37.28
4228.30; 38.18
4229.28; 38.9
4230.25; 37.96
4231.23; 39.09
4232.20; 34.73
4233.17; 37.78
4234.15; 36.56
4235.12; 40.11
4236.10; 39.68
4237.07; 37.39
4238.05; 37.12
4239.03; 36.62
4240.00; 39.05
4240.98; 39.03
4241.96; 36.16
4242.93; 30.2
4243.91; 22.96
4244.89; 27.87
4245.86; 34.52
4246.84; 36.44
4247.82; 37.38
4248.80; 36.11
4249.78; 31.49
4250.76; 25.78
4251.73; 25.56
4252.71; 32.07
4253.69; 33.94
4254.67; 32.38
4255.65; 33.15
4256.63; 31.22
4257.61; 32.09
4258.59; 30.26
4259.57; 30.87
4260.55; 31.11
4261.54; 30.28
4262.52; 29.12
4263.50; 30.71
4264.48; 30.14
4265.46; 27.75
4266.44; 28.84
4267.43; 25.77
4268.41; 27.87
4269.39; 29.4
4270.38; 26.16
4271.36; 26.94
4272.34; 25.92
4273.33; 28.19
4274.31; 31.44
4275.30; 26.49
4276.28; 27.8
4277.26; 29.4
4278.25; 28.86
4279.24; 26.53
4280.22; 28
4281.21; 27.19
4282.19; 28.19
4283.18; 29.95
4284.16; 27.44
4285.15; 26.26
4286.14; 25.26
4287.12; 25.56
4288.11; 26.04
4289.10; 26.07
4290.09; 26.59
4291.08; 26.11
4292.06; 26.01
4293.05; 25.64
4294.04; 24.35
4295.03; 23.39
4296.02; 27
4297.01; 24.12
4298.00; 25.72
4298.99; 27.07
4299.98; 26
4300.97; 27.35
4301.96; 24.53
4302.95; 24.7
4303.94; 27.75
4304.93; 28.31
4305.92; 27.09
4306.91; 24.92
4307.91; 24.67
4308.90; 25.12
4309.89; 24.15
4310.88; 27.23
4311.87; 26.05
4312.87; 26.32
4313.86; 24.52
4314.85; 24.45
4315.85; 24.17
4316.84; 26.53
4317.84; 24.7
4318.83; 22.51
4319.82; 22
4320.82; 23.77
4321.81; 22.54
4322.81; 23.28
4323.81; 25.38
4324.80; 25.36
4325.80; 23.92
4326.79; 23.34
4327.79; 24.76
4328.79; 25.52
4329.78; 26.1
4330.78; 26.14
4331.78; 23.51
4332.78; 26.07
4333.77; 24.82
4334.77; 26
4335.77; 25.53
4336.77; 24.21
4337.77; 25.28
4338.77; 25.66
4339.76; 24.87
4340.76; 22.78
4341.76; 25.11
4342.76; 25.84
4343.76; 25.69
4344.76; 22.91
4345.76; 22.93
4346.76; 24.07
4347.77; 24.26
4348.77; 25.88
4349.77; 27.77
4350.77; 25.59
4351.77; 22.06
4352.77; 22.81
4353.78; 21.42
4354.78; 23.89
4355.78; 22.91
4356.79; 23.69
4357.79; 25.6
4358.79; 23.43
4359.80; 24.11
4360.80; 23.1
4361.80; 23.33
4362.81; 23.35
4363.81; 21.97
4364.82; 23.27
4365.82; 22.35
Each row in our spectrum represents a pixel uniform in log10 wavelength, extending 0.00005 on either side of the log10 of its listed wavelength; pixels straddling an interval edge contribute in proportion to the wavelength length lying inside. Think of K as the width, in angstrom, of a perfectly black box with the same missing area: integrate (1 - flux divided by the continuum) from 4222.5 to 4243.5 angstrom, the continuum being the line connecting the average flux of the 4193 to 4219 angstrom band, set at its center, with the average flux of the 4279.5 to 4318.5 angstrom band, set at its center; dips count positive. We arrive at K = -4.91 angstrom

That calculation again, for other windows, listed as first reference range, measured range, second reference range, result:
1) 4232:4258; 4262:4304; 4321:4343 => 4.08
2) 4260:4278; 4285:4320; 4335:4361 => 1.58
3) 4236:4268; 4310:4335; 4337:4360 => 1.56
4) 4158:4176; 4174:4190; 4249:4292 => -0.55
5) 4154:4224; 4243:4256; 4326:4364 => -1.81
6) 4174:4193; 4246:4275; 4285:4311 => -3.88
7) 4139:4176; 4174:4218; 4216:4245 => 1.76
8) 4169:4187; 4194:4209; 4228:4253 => 0.50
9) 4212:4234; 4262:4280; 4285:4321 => 0.85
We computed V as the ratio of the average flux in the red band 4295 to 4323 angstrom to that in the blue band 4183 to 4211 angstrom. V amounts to 0.86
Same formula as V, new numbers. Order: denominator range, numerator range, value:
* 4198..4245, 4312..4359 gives 0.72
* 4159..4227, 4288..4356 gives 0.83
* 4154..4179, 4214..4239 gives 1.34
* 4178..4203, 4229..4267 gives 1.15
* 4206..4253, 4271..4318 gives 0.76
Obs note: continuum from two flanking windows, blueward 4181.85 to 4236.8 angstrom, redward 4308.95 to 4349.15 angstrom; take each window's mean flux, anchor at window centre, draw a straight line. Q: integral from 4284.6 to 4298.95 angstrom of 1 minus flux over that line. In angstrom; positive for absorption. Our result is 0.8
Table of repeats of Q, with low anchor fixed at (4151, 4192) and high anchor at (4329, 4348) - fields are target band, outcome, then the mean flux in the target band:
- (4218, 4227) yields -2.8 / 34.9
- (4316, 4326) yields 0.4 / 24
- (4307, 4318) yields 0.0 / 25.3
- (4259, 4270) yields -1.4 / 29.2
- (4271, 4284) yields -1.1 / 28.1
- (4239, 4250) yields -3.2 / 33.9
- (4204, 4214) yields -1.8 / 31.6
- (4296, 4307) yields -0.3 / 26.2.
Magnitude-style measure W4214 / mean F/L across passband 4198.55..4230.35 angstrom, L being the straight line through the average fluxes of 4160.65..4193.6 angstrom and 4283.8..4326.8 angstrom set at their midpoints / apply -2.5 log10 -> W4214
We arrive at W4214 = -0.22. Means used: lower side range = 28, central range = 33.5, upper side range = 25.3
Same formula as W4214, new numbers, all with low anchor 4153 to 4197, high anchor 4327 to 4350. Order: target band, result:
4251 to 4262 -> -0.179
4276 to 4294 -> -0.045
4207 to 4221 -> -0.244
